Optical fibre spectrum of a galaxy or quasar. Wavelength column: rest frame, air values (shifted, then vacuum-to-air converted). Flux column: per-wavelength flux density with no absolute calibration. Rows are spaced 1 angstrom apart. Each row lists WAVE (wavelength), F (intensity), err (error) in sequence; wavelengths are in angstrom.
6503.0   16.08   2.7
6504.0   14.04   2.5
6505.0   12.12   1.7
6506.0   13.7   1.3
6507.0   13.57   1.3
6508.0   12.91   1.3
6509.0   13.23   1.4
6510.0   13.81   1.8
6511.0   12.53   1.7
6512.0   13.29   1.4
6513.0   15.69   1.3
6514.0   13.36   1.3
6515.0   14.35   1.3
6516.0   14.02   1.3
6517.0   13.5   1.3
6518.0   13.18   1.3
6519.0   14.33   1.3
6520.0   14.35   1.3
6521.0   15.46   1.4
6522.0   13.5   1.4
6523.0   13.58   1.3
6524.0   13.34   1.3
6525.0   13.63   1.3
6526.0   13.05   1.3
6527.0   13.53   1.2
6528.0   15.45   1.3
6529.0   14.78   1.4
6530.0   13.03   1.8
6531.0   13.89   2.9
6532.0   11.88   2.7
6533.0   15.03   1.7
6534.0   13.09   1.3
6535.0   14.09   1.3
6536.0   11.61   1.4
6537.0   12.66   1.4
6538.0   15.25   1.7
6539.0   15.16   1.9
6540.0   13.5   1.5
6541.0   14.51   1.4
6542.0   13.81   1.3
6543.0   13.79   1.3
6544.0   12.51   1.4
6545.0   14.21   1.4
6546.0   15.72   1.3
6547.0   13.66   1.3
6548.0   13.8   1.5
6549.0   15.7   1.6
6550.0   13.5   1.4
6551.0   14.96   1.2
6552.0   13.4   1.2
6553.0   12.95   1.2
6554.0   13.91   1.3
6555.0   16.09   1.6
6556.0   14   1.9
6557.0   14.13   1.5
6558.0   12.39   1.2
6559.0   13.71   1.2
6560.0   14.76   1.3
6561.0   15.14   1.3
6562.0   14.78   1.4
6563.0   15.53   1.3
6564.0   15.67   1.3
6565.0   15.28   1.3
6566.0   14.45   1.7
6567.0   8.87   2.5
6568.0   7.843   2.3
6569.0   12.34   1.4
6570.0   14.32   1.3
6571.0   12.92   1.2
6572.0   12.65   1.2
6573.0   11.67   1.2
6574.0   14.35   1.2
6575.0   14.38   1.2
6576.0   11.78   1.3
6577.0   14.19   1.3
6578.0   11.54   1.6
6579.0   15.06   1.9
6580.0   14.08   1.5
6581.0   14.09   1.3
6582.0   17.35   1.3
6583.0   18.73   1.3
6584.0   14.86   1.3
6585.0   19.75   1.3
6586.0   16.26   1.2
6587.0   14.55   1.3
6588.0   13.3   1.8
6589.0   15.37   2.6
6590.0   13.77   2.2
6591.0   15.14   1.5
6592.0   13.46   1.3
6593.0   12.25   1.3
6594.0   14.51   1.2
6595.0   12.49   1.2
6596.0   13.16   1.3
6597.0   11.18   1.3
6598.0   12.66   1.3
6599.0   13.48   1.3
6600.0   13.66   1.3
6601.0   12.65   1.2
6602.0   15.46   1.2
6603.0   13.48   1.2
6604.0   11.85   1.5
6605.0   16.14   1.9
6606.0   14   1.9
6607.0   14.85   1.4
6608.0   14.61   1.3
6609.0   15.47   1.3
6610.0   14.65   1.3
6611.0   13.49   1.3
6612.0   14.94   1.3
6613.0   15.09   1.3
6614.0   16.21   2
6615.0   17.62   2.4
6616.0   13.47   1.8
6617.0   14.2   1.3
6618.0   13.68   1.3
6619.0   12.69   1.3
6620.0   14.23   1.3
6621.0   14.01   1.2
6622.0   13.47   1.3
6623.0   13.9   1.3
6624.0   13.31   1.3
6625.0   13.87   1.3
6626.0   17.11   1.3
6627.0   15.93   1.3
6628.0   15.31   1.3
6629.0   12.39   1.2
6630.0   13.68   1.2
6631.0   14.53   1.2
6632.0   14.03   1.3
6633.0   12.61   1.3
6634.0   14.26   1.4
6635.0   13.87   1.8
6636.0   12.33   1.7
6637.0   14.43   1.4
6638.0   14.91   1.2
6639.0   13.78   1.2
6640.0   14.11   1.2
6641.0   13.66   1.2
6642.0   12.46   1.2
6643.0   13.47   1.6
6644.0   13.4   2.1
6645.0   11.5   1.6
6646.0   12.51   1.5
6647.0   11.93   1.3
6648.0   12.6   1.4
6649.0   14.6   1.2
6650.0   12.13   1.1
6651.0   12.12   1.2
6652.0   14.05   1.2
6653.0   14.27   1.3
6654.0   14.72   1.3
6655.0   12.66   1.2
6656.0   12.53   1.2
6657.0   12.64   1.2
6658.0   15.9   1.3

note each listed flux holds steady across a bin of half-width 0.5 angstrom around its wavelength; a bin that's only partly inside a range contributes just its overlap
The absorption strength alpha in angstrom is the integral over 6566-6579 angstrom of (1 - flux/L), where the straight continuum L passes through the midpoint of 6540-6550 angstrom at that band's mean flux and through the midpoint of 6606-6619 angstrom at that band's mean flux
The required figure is 1.8 angstrom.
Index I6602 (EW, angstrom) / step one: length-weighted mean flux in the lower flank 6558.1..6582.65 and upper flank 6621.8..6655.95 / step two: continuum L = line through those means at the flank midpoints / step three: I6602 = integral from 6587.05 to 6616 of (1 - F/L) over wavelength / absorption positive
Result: -1.0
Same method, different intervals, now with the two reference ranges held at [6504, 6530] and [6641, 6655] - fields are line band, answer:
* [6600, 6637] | -2.89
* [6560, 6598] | -1.52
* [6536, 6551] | -0.50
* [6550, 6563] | -0.63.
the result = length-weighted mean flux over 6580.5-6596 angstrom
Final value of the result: 15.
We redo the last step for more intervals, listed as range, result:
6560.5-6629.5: 14.1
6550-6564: 14.3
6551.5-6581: 13.5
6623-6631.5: 14.5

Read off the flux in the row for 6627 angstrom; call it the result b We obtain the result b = 15.93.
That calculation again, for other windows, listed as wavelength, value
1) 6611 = 13.49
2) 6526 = 13.05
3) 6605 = 16.14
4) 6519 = 14.33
